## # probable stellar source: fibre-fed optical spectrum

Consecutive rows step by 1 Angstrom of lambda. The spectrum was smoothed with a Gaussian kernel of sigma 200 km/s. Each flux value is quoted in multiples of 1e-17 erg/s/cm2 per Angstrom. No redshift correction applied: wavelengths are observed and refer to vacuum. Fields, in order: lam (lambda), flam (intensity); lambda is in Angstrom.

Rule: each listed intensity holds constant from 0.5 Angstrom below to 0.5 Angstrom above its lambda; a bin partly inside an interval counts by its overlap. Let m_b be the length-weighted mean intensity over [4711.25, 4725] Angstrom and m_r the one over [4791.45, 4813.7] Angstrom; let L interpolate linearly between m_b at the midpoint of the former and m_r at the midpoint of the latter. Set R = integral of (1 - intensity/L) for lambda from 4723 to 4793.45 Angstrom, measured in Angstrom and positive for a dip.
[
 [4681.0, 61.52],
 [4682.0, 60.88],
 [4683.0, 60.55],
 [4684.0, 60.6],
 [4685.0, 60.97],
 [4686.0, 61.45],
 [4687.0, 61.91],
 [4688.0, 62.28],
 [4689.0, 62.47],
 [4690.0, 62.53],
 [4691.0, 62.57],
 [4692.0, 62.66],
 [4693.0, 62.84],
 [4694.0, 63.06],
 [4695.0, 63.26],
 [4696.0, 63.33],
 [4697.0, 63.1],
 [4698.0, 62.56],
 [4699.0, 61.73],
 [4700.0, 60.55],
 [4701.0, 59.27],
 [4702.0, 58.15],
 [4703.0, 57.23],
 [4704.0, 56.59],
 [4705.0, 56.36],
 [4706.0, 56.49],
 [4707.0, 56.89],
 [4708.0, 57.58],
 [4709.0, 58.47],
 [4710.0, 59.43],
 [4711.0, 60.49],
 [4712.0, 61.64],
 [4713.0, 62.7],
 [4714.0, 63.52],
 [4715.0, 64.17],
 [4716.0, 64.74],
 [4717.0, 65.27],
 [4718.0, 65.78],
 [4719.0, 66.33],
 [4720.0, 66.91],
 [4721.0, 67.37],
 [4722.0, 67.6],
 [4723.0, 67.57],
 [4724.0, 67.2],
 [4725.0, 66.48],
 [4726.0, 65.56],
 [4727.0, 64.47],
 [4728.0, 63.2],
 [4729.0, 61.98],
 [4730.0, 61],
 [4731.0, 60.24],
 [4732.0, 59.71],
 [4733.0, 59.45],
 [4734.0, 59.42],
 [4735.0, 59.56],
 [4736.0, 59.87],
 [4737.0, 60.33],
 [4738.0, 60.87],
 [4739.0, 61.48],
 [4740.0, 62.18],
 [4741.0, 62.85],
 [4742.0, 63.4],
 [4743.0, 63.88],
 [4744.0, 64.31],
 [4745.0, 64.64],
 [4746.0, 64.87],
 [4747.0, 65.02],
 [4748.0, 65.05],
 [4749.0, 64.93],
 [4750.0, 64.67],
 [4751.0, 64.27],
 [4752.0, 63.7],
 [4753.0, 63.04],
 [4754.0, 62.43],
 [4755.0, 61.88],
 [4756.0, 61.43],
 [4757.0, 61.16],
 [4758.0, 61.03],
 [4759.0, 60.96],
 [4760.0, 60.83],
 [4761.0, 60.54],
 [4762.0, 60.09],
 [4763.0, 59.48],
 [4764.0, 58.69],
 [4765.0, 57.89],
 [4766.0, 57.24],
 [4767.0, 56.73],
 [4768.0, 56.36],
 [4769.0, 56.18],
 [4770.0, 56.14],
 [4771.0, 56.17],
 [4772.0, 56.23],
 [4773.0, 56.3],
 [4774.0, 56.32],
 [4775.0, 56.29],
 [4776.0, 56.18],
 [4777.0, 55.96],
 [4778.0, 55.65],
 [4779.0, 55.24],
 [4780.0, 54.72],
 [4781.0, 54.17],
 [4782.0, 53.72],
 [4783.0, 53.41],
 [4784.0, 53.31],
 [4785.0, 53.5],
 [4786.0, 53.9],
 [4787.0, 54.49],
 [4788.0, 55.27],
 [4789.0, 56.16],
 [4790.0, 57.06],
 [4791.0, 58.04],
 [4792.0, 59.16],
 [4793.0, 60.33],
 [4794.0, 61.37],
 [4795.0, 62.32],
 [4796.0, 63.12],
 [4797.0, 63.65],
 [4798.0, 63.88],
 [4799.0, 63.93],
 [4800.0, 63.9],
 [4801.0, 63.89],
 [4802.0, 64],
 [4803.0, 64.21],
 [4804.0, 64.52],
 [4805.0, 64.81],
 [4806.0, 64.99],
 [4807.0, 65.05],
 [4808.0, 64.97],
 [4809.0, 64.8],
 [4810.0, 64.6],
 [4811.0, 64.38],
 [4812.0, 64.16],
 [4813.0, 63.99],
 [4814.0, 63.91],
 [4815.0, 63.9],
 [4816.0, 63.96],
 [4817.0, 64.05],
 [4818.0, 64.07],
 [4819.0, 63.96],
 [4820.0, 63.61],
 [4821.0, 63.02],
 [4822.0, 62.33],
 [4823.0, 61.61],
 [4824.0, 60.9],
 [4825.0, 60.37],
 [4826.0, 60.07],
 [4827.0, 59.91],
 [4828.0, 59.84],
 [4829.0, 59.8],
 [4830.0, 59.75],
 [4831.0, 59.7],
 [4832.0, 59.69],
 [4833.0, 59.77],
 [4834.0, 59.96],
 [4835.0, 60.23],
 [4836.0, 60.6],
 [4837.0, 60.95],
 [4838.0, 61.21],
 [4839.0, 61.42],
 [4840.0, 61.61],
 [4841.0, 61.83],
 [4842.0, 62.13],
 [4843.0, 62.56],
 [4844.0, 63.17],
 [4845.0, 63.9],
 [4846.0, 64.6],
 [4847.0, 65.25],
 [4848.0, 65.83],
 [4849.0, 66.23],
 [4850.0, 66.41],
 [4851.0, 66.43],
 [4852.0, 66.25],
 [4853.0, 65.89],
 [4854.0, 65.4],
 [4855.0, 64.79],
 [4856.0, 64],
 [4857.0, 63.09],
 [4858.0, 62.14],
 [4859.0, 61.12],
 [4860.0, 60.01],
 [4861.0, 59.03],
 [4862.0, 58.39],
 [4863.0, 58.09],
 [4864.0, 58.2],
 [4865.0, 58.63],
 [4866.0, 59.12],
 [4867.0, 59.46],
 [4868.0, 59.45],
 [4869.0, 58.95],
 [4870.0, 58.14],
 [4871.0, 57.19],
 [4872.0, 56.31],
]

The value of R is 5.3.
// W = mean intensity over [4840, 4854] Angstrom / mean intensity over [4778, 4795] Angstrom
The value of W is 1.2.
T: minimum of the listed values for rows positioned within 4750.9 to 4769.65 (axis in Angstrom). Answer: 56.18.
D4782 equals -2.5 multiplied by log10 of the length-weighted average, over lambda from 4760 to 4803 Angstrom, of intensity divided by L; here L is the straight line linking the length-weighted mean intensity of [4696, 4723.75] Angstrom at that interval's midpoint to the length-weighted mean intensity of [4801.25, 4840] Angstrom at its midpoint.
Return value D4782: 0.08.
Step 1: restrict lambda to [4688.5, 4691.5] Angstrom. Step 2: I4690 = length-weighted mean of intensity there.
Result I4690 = 62.5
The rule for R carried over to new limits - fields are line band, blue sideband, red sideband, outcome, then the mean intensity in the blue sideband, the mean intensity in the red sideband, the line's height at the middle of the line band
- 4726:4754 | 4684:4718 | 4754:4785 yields -1.7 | 61.2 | 57.4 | 59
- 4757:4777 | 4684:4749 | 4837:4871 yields 1.4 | 62.3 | 62.1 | 62.2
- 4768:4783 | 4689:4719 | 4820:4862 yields 1.5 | 61.2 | 62.2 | 61.8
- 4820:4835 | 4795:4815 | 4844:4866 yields 0.7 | 64.2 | 62.9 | 63.6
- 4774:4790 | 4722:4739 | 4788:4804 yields 1.8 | 62.4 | 61.6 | 61.7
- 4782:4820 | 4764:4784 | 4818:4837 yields -2.0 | 55.8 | 60.9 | 58.4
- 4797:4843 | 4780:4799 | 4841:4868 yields -2.0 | 57.7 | 62.6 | 60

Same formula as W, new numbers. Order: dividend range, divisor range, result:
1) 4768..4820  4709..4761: 0.95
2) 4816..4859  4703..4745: 1.01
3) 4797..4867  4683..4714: 1.03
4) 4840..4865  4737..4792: 1.07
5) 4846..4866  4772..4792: 1.14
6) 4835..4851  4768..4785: 1.14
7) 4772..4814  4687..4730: 0.96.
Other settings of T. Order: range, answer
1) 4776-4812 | 53.31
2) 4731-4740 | 59.42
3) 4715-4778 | 55.65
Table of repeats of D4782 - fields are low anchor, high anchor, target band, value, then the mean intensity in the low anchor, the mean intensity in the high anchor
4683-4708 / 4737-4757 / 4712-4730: -0.054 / 60.7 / 63.3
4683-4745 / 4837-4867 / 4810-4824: -0.019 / 62.1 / 62.6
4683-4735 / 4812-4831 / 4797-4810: -0.039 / 62.1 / 62.2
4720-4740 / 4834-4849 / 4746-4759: -0.006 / 62.9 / 62.6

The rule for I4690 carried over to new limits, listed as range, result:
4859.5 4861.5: 59.5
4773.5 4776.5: 56.3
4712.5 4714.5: 63.1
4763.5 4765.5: 58.3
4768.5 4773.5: 56.2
